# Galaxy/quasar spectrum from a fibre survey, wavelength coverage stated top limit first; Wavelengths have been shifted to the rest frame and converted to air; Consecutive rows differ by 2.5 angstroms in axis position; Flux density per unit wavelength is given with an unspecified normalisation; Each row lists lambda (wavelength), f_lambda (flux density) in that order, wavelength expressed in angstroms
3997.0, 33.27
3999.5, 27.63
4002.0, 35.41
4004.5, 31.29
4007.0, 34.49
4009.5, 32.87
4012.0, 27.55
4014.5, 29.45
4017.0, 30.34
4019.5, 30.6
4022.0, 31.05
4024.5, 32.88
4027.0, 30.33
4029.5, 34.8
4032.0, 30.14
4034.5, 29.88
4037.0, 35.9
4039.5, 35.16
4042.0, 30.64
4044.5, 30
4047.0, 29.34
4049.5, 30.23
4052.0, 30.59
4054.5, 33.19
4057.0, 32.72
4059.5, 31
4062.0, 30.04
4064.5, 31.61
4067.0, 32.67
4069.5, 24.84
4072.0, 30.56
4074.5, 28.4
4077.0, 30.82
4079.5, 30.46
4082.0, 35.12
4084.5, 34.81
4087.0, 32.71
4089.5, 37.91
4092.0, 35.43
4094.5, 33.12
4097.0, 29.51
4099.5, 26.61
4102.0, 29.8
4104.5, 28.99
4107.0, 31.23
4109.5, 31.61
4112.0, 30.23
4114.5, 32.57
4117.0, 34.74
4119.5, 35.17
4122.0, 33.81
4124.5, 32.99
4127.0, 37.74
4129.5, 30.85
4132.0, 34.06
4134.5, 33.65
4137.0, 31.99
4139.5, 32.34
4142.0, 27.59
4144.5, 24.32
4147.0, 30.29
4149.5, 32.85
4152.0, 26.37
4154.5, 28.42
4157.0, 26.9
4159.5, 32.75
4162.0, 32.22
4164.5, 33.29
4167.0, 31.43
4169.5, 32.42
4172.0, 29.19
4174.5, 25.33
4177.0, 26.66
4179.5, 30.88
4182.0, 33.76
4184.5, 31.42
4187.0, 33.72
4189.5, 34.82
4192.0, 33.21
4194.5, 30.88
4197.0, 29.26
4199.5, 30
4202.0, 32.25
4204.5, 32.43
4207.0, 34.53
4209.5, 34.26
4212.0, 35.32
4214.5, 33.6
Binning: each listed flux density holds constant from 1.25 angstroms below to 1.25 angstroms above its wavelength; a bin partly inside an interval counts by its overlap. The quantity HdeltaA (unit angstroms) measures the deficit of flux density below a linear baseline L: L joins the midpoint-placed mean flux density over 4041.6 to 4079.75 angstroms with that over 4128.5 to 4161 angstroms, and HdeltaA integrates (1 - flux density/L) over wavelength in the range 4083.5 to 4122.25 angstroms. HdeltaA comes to -2.58 angstroms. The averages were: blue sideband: 30.4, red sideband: 30.2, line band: 32.3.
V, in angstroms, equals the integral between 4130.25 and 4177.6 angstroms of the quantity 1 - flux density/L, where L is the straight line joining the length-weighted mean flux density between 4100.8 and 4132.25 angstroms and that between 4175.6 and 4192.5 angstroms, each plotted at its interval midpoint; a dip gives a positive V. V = 3.0 angstroms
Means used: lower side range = 32.6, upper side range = 32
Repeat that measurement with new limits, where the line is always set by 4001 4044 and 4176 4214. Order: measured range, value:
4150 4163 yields 1.1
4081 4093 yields -1.2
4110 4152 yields 0.2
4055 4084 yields 1.0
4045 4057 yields 0.4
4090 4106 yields 0.6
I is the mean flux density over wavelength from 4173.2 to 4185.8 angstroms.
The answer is 29.6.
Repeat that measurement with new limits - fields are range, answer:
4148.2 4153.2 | 29.6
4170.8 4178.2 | 27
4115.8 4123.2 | 34.6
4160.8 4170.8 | 32.3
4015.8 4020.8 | 30.5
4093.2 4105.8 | 29.6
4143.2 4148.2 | 27.3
